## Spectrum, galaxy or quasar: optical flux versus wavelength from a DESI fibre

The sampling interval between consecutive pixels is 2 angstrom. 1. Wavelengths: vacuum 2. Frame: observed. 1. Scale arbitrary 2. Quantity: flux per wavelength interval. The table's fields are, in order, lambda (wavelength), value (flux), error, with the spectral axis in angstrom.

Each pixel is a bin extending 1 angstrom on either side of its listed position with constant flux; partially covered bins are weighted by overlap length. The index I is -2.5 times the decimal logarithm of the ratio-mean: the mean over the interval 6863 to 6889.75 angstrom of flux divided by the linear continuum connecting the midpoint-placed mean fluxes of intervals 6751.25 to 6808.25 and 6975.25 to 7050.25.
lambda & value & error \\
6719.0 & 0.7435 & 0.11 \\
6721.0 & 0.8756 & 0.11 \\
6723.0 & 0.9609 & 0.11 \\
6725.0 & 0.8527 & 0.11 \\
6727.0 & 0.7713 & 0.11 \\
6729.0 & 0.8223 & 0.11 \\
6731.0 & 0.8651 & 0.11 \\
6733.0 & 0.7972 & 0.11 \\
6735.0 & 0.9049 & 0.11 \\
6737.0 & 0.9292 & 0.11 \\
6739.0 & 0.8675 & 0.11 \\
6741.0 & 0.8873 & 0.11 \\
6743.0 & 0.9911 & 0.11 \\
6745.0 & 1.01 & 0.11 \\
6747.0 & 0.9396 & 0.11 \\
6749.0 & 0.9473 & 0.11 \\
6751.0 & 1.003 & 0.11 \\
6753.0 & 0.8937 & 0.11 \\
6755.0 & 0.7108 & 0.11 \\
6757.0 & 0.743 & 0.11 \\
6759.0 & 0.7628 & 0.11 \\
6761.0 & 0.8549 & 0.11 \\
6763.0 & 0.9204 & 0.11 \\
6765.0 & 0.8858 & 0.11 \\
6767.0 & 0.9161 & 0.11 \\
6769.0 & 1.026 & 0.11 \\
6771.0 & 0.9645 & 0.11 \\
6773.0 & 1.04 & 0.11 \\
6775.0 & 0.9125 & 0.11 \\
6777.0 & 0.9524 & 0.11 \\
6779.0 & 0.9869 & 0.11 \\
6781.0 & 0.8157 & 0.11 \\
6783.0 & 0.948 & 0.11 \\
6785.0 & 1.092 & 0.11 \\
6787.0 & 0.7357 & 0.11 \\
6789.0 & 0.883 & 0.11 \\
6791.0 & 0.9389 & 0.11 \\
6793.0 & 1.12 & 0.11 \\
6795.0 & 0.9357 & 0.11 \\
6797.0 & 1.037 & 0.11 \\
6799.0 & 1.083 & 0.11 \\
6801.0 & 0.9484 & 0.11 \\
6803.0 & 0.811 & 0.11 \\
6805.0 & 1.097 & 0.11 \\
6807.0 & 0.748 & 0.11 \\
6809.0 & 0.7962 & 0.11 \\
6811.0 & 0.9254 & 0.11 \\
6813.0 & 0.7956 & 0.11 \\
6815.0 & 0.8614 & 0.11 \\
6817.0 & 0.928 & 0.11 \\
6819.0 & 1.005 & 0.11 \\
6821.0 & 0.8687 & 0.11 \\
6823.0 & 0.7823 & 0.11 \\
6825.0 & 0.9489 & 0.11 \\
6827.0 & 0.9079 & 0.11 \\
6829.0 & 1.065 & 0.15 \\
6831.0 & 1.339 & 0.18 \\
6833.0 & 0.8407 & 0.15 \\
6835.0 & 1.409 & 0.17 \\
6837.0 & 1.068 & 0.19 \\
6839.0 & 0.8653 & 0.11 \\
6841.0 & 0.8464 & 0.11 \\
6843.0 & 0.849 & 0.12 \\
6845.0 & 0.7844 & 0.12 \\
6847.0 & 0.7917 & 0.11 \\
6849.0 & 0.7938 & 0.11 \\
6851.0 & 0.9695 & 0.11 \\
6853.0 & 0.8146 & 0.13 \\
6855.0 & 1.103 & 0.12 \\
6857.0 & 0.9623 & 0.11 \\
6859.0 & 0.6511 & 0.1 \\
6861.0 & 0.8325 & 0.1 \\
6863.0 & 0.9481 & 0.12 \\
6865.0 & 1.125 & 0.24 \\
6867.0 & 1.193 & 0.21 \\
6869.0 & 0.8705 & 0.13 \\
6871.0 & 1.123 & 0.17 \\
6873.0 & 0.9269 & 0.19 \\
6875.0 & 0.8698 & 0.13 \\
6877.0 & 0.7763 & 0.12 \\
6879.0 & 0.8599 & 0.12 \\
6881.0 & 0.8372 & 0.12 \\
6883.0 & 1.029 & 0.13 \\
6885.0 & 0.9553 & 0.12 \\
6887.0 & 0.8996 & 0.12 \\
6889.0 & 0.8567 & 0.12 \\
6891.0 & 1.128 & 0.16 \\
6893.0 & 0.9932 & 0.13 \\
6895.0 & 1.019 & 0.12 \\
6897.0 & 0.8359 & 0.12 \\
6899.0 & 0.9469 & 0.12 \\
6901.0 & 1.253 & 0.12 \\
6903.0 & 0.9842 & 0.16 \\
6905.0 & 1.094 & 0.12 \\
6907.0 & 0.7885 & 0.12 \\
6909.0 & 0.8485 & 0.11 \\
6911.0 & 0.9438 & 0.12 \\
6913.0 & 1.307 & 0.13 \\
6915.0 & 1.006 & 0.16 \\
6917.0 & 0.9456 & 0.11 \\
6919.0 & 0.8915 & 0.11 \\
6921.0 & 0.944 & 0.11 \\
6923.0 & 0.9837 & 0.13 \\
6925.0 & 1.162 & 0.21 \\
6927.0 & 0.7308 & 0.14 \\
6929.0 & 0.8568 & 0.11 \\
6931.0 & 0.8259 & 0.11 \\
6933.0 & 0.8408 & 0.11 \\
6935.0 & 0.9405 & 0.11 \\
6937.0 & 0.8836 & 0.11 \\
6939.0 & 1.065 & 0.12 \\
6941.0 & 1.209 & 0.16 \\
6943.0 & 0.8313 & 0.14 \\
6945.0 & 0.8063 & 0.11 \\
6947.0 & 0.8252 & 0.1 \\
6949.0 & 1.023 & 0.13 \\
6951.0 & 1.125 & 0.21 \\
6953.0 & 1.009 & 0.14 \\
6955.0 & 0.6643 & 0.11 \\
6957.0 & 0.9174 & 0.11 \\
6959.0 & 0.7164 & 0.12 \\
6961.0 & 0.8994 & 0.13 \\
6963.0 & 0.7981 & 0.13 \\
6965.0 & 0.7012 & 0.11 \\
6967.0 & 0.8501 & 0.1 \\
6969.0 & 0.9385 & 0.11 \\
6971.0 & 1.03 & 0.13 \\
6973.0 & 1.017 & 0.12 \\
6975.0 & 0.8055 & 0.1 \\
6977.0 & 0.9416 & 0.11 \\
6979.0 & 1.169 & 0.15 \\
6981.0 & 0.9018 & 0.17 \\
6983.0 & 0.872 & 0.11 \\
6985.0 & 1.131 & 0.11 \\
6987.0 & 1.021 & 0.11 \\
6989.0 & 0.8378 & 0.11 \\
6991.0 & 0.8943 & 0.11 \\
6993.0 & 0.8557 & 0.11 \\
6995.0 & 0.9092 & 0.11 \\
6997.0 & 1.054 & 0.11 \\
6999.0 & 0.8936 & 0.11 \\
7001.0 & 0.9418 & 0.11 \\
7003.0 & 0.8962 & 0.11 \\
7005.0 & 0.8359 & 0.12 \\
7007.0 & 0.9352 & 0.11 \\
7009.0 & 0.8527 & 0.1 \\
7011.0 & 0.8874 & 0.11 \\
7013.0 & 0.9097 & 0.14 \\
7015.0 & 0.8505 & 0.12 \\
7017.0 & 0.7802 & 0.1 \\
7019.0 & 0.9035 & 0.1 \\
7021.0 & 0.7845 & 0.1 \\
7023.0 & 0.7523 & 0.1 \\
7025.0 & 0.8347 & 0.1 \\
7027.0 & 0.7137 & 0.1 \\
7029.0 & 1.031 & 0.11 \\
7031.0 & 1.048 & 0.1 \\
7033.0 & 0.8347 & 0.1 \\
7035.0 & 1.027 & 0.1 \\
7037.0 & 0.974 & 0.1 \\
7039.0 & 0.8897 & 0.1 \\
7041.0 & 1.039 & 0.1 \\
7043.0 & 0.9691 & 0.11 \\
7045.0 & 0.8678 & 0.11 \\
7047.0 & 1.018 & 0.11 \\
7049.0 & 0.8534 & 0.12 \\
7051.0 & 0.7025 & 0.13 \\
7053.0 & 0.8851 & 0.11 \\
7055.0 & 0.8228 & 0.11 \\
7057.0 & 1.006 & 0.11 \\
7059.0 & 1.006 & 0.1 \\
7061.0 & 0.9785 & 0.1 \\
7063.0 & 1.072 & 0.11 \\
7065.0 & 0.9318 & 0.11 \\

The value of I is -0.04 mag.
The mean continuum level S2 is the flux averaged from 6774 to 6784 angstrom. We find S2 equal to 0.923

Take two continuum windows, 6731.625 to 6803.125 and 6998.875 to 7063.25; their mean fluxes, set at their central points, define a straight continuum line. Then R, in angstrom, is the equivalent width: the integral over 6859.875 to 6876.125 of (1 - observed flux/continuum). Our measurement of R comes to -1.2 angstrom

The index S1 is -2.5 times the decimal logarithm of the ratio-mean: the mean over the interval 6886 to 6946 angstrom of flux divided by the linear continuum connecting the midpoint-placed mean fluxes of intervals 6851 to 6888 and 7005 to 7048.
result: -0.04 mag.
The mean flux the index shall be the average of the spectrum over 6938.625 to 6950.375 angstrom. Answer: 0.96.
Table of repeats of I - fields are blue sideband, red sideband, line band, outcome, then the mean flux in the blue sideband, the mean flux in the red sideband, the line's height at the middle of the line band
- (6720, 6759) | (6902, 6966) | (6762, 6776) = -0.08 mag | 0.88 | 0.924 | 0.886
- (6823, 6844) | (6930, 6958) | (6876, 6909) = 0.01 mag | 1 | 0.926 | 0.962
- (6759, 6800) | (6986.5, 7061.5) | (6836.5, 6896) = 0.01 mag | 0.948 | 0.901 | 0.931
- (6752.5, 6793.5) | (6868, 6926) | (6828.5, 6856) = -0.03 mag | 0.907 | 0.968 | 0.941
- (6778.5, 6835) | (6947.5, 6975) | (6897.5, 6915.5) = -0.12 mag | 0.945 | 0.894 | 0.912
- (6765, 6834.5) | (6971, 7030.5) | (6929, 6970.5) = 0.03 mag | 0.945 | 0.907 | 0.917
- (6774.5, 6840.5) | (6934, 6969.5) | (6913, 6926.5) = -0.10 mag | 0.953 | 0.9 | 0.911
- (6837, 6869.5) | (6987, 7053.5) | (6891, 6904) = -0.13 mag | 0.906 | 0.895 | 0.903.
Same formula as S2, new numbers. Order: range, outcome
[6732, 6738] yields 0.877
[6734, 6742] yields 0.897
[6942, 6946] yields 0.819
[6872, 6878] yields 0.858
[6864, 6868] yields 1.16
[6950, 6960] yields 0.886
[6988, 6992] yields 0.866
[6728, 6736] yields 0.847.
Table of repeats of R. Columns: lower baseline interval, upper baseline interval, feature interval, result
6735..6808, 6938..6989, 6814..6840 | -1.82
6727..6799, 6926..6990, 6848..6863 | 0.56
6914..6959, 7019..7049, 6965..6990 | -0.80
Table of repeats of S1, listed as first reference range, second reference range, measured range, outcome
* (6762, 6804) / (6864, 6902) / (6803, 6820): 0.08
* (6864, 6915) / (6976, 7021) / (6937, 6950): -0.01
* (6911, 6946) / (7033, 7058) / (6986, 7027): 0.06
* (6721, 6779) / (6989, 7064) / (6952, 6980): 0.02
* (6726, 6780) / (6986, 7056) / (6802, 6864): -0.02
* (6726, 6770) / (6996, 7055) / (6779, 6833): -0.06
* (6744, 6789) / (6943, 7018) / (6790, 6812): -0.05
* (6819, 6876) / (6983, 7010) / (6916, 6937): 0.03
